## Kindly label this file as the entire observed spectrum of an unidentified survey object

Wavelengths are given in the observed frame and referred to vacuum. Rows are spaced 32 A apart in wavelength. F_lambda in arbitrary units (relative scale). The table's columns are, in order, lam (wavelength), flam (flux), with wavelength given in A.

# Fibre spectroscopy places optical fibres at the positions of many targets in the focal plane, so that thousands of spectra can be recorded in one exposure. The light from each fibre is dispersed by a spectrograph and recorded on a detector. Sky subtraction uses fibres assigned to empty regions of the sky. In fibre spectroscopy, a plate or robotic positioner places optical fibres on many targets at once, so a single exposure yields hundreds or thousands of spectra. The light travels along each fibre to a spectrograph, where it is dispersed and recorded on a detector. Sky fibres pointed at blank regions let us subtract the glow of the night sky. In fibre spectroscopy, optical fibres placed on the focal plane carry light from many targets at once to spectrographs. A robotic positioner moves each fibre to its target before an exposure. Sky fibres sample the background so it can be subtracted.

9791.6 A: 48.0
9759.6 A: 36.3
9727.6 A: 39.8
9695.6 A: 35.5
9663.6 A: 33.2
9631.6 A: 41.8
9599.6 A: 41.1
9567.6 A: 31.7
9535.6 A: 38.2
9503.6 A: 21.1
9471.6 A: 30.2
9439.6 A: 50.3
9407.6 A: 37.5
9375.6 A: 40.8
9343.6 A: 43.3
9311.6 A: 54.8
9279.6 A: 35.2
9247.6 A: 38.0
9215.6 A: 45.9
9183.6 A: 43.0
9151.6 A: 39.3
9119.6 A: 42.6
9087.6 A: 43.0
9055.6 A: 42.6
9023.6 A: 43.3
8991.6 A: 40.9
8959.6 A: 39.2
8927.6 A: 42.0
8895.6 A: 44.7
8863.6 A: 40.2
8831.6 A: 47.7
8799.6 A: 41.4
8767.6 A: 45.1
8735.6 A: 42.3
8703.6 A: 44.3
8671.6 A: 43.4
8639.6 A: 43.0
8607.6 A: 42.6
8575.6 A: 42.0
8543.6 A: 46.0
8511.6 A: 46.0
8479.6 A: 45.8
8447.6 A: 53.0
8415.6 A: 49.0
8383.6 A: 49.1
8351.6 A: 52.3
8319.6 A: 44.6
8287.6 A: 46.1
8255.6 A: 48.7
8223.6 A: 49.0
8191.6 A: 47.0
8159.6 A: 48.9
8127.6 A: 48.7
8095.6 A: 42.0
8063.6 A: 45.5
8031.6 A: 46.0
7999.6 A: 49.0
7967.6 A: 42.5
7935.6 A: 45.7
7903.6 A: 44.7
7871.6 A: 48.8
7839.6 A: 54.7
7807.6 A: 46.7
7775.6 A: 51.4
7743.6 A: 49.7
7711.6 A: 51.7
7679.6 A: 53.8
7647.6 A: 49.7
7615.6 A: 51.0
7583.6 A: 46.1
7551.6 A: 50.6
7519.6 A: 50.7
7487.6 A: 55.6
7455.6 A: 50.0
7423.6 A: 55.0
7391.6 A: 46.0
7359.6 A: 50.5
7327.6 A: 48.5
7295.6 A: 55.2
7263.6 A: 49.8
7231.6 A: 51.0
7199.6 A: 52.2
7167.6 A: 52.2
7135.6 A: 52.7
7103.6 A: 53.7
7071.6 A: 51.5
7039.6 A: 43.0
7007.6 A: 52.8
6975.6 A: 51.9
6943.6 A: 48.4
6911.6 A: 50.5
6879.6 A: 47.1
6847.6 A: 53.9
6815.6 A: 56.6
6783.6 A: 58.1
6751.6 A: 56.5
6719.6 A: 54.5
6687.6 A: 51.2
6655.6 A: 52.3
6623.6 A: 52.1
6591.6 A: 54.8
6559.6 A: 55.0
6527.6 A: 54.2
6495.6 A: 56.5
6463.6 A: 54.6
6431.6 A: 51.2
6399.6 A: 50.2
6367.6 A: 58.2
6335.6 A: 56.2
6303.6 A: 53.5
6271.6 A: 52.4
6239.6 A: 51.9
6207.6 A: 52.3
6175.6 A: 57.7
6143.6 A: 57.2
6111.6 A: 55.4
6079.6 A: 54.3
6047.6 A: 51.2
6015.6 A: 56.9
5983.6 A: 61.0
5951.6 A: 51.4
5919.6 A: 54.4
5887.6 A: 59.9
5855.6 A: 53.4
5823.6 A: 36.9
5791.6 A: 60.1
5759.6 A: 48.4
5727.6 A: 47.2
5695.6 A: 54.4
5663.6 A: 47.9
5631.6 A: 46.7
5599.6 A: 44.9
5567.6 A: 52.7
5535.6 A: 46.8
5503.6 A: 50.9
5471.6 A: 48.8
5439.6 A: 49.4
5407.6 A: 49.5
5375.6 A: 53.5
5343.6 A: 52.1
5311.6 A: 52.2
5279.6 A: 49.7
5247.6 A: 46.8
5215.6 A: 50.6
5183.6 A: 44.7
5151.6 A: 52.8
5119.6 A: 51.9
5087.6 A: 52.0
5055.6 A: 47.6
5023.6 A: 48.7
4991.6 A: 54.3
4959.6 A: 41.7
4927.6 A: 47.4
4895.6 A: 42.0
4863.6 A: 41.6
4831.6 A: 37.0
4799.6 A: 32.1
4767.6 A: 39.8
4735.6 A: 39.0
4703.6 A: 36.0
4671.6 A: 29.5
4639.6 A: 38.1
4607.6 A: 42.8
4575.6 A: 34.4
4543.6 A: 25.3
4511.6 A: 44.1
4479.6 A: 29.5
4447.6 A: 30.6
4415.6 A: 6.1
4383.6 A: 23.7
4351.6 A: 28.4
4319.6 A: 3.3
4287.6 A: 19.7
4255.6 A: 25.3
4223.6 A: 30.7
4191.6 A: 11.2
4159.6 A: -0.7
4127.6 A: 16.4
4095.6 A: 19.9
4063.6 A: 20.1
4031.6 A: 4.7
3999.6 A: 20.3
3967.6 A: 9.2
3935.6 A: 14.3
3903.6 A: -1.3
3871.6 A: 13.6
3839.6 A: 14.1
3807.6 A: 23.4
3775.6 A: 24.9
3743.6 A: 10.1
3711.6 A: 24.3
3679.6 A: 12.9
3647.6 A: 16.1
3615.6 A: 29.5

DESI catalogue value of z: 0.11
